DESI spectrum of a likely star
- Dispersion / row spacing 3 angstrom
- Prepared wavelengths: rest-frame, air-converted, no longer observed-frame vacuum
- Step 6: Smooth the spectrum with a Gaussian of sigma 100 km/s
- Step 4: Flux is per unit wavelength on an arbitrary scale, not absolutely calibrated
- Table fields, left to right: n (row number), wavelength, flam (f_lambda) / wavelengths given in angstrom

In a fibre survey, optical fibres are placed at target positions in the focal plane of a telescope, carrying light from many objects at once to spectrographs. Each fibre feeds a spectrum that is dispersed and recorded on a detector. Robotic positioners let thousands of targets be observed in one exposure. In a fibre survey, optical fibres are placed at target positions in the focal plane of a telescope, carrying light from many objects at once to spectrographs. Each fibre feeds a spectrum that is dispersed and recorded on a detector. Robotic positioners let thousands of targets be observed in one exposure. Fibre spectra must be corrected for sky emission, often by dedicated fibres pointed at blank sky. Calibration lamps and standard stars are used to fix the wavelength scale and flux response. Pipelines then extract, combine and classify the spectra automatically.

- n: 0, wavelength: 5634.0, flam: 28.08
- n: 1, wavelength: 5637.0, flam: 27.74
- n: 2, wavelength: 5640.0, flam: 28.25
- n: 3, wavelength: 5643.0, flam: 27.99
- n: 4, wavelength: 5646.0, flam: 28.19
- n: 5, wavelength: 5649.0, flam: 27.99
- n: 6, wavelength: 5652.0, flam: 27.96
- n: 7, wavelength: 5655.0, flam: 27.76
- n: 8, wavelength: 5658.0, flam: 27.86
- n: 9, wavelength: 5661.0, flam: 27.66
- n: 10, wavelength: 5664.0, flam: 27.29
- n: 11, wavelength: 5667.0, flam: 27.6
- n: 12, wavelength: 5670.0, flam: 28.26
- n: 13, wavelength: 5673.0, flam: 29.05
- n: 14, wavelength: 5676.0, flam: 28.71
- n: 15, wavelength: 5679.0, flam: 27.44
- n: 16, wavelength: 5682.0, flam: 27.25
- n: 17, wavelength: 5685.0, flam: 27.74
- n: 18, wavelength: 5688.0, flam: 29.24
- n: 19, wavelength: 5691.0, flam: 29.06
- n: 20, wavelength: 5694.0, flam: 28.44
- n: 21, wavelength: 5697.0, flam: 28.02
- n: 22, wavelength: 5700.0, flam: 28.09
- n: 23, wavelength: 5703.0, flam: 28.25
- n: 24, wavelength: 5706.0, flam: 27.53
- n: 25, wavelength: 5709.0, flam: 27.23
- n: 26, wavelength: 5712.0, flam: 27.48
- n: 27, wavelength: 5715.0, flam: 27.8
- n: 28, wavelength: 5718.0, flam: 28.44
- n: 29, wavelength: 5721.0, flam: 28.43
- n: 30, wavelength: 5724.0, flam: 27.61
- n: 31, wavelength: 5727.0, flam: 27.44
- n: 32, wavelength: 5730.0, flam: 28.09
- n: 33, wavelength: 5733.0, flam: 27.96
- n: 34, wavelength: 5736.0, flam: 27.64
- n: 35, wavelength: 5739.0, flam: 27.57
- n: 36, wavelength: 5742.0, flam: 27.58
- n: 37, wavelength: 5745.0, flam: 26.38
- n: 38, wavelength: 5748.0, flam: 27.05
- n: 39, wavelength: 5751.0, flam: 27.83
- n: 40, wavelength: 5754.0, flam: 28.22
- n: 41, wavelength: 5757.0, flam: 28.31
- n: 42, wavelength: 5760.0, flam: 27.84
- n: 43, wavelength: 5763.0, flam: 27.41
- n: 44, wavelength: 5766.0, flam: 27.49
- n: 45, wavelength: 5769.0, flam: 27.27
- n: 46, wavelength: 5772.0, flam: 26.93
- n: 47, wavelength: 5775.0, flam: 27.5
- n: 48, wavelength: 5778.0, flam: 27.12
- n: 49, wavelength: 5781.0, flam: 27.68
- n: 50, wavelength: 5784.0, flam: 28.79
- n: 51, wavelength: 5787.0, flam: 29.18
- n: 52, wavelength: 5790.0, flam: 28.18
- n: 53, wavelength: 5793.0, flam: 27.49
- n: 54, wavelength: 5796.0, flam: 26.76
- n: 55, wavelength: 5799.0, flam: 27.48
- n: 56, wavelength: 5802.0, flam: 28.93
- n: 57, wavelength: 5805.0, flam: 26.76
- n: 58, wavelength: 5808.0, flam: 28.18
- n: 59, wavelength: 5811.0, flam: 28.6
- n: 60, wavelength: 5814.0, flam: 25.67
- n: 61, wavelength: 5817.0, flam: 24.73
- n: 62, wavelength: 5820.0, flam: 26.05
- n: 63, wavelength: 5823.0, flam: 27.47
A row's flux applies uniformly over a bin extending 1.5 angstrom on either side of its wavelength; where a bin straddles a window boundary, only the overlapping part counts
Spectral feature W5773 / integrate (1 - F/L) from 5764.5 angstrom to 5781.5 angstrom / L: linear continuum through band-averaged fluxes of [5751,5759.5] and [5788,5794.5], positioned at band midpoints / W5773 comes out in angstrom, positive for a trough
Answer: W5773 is 0.4 angstrom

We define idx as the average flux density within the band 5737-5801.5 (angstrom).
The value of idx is 27.6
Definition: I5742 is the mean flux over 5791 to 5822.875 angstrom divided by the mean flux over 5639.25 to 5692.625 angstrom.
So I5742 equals 1.0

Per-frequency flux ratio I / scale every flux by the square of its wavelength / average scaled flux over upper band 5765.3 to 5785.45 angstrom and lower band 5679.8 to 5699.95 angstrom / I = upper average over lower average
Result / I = 1.0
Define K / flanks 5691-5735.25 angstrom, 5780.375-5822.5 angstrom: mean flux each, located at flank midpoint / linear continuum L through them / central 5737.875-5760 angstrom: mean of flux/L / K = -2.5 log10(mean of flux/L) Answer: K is 0.01 mag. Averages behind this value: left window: 27.9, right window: 27.5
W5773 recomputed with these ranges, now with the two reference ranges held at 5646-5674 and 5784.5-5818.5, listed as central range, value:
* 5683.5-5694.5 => -0.3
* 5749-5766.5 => -0.1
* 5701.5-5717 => 0.1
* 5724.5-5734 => 0.0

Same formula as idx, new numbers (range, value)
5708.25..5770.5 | 27.7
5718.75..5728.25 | 27.9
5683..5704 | 28.4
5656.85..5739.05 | 28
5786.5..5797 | 27.8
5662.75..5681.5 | 28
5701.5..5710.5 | 27.7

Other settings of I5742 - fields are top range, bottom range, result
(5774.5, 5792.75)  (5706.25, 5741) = 1.01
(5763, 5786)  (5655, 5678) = 0.98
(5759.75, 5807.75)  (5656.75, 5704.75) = 0.98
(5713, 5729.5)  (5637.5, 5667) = 1.00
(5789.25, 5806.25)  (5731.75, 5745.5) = 1.00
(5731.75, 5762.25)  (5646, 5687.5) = 0.99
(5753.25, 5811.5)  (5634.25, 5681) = 0.99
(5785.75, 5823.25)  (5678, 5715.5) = 0.98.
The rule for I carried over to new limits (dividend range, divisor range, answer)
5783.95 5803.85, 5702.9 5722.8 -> 1.04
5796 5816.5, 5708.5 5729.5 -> 1.02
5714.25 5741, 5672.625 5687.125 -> 1.01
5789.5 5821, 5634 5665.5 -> 1.03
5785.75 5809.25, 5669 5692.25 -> 1.02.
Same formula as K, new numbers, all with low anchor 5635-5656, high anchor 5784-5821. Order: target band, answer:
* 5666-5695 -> -0.02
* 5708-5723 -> -0.01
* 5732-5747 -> 0.01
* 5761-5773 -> 0.01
